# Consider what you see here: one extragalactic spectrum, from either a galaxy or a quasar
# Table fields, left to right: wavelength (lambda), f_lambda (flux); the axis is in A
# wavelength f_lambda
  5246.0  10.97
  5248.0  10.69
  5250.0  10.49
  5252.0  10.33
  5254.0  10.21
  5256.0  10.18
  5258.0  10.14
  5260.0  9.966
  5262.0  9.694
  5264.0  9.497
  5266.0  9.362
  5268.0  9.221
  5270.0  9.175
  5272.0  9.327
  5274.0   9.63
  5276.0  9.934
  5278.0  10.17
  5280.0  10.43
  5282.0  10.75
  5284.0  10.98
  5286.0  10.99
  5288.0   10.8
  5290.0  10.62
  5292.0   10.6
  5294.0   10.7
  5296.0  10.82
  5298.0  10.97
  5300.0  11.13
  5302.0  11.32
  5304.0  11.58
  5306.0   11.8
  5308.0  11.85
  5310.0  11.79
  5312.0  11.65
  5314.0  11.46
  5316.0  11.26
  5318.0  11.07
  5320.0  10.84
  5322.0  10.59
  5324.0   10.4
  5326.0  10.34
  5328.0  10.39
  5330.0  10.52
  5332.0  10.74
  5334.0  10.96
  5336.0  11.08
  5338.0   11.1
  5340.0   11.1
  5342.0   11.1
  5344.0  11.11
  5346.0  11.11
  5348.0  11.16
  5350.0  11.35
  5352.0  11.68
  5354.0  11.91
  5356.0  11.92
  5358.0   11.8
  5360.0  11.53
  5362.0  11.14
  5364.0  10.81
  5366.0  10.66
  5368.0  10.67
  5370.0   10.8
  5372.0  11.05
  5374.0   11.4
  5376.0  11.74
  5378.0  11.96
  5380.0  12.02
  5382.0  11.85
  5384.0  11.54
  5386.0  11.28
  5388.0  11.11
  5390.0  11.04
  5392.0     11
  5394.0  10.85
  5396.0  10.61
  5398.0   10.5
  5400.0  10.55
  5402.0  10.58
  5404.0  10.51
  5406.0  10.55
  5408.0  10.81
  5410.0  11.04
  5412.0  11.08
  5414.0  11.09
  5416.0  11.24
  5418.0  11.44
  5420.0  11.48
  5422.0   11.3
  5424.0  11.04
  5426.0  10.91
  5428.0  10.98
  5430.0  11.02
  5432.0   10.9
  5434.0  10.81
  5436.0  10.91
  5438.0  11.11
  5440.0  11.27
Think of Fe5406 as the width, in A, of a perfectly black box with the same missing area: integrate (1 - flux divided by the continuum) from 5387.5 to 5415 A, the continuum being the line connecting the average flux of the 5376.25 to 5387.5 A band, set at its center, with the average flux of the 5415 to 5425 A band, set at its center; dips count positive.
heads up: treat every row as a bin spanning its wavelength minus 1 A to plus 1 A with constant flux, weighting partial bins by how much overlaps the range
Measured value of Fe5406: 1.7 A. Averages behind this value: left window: 11.7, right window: 11.3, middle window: 10.8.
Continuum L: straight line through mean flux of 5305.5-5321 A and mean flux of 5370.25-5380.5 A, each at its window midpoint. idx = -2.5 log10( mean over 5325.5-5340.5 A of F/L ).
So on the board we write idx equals 0.07 mag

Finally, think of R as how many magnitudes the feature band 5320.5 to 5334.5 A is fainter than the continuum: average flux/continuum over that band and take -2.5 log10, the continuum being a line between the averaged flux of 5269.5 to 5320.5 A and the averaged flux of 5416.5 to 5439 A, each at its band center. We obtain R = 0.035 mag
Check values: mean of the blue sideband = 10.8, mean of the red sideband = 11.1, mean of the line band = 10.6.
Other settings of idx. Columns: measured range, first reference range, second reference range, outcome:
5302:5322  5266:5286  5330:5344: -0.08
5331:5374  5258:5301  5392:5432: -0.06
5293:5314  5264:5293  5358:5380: -0.09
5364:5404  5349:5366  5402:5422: 0.02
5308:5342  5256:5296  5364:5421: -0.05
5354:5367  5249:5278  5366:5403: -0.05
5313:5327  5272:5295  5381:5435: -0.02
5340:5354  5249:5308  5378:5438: -0.05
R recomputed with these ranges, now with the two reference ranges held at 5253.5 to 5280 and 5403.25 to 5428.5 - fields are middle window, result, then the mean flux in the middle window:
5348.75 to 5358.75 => -0.12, 11.7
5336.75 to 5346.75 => -0.07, 11.1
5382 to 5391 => -0.05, 11.3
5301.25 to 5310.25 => -0.16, 11.7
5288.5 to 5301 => -0.09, 10.8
